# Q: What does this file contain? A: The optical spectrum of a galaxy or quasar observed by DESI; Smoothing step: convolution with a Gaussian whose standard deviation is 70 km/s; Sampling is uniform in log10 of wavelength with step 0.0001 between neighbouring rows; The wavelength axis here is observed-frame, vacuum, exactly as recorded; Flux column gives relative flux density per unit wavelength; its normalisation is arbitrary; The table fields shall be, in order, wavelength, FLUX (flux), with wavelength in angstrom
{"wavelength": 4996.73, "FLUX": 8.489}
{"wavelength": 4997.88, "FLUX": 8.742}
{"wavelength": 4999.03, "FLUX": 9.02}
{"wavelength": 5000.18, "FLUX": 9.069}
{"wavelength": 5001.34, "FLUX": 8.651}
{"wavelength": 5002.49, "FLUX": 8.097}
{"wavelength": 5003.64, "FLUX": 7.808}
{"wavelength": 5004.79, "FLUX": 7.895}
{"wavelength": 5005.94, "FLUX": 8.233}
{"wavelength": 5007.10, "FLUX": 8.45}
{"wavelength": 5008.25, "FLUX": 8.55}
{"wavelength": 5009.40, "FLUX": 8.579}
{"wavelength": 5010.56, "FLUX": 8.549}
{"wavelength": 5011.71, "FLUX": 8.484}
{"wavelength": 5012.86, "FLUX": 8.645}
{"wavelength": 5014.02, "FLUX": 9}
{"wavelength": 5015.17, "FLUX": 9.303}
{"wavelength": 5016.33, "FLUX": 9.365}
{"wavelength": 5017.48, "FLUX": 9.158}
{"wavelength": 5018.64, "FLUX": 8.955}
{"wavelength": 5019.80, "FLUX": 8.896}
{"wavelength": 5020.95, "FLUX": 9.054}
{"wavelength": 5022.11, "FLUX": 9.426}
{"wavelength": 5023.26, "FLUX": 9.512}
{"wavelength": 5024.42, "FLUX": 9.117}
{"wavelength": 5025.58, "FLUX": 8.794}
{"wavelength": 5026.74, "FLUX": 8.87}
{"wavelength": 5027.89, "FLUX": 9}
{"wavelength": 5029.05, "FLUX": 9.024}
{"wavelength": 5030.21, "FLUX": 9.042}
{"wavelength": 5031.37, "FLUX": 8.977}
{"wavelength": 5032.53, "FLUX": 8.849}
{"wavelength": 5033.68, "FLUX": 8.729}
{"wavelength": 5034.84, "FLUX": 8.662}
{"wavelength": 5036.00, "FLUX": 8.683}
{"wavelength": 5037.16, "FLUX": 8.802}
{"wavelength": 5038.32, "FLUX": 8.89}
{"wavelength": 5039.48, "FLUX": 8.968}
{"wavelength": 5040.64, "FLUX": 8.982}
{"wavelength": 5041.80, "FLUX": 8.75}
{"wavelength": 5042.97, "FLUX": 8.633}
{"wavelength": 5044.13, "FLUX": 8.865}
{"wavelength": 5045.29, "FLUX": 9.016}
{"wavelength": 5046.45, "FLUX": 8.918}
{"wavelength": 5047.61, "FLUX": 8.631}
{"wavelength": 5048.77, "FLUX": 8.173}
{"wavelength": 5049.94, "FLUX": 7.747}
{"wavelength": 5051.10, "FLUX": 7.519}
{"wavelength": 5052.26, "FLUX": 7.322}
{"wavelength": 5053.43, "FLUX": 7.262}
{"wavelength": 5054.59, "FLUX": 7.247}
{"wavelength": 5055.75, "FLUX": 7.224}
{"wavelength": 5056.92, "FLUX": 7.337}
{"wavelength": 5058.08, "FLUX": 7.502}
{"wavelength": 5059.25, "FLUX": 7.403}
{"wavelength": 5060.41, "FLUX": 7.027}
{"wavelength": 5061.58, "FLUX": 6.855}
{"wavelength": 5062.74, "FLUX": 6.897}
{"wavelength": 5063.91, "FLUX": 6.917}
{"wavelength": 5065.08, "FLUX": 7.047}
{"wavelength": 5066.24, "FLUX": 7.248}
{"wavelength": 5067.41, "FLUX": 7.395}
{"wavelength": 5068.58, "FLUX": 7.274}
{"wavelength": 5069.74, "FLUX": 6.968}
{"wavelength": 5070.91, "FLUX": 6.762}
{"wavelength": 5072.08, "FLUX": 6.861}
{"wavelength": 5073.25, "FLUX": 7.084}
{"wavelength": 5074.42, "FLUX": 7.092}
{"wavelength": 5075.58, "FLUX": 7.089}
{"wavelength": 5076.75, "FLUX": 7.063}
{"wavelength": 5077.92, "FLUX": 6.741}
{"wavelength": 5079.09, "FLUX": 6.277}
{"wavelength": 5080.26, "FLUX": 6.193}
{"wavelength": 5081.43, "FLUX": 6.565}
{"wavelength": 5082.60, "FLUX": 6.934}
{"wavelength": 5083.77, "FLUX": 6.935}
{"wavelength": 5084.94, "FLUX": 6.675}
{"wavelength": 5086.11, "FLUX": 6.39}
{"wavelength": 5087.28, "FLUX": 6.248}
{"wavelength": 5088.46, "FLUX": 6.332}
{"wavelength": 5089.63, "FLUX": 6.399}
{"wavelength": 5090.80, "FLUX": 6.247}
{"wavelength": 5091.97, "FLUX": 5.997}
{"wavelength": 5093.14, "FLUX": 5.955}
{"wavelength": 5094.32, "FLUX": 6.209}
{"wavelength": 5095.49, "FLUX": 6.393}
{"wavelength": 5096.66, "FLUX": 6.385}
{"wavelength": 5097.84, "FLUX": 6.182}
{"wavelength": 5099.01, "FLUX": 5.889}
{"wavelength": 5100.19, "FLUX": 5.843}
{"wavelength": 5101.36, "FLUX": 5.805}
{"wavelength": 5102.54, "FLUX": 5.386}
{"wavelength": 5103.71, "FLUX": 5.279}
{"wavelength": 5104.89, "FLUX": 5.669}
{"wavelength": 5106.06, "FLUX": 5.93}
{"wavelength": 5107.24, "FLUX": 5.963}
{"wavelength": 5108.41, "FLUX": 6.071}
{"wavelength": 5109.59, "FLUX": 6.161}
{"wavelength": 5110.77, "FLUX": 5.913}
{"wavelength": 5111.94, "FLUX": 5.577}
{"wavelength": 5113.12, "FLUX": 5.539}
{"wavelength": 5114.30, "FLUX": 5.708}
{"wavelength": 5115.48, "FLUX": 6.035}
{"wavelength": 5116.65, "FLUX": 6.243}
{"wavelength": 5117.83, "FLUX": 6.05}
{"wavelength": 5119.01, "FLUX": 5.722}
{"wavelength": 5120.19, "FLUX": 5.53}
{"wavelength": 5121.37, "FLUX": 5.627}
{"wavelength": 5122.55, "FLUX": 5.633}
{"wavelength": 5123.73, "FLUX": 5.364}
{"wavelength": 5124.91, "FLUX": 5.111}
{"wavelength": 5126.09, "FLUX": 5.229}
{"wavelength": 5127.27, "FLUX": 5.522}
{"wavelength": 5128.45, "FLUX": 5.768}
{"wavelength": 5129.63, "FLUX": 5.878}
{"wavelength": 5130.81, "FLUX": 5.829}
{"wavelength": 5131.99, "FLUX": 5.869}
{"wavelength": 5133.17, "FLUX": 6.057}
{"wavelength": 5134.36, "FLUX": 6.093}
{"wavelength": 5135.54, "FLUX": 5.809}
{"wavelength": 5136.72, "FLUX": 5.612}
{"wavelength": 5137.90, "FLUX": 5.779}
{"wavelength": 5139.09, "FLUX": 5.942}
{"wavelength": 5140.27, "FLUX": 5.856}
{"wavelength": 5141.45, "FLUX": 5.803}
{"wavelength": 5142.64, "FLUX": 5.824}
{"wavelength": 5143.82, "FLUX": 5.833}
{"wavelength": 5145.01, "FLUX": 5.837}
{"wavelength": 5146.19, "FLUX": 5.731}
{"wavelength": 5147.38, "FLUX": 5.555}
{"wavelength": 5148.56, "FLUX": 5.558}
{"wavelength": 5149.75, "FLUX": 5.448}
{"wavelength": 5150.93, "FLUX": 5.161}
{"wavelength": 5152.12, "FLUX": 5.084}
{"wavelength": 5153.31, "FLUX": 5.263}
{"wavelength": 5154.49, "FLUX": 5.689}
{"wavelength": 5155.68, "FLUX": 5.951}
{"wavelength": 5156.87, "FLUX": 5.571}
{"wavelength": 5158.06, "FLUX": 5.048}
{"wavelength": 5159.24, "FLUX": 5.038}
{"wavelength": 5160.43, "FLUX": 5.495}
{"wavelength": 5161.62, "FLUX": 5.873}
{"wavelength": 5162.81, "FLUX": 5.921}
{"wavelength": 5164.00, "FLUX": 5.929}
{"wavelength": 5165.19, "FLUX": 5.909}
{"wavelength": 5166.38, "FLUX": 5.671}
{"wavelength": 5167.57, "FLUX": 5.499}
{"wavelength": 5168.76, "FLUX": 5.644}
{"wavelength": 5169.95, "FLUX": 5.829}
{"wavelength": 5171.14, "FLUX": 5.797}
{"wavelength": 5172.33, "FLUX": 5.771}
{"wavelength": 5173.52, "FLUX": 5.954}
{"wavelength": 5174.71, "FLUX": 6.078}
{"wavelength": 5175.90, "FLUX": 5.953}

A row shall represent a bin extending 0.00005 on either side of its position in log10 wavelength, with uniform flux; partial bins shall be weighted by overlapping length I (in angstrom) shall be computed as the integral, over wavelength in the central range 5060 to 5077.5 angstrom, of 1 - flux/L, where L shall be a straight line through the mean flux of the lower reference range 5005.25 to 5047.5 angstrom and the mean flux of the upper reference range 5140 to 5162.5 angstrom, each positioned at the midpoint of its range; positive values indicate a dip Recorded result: 1.61 angstrom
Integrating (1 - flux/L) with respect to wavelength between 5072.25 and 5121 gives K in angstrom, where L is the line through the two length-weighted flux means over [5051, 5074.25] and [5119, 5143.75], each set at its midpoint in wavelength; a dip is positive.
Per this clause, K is 1.9 angstrom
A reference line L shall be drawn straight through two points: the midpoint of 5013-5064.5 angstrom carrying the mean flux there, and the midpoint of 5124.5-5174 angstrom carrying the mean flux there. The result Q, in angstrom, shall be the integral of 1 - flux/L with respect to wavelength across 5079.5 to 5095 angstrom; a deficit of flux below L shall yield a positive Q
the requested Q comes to 1.8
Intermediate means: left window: 8.44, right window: 5.67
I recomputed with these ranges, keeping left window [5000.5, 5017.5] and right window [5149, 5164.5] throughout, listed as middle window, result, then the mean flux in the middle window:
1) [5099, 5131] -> 3.2 angstrom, 5.72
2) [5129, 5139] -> 0.2 angstrom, 5.87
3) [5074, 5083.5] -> 0.5 angstrom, 6.75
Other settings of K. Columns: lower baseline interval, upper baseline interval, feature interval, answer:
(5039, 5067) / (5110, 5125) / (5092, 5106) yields 0.9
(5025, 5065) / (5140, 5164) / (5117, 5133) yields 1.5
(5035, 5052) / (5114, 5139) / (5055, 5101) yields 4.3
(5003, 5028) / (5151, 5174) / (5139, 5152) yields 0.7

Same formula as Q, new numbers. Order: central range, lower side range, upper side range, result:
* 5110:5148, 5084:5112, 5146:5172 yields 0.4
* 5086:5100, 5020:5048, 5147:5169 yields 2.1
